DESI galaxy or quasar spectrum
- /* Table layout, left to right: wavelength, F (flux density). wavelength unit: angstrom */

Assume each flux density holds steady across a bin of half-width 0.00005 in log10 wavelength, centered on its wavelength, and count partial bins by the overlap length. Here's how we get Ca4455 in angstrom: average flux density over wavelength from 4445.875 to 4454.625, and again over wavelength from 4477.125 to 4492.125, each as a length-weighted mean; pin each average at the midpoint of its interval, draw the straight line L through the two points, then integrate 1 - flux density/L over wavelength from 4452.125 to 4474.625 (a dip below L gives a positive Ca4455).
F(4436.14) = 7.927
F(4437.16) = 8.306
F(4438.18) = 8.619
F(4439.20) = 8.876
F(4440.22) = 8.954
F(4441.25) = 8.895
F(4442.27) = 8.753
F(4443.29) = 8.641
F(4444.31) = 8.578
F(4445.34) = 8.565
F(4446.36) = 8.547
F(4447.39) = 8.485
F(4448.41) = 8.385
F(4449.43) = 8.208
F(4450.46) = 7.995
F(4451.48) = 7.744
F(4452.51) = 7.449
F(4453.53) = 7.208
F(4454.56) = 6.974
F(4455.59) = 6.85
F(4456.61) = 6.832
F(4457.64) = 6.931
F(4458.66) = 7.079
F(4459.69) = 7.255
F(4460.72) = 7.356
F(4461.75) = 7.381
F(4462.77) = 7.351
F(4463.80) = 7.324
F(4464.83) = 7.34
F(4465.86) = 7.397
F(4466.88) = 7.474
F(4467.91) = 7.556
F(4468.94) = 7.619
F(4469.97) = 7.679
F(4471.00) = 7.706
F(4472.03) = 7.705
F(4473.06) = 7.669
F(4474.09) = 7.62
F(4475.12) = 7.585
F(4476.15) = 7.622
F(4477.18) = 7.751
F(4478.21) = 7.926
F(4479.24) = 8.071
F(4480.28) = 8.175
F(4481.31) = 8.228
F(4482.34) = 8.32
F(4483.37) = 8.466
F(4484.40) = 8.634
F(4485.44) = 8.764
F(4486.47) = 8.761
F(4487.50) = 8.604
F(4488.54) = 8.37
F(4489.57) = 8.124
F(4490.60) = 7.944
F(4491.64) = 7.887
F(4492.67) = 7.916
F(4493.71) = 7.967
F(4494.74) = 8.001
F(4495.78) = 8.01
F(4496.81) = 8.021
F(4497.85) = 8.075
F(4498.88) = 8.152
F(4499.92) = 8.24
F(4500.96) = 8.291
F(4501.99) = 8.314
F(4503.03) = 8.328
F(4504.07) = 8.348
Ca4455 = 2.0 angstrom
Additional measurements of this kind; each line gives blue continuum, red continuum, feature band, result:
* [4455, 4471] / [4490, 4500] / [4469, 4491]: -1.1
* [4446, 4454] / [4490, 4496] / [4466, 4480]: 0.5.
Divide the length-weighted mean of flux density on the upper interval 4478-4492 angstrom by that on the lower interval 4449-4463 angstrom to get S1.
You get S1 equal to 1.14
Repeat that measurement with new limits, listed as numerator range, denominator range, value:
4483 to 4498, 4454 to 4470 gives 1.13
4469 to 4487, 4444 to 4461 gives 1.05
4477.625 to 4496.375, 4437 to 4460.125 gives 1.03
